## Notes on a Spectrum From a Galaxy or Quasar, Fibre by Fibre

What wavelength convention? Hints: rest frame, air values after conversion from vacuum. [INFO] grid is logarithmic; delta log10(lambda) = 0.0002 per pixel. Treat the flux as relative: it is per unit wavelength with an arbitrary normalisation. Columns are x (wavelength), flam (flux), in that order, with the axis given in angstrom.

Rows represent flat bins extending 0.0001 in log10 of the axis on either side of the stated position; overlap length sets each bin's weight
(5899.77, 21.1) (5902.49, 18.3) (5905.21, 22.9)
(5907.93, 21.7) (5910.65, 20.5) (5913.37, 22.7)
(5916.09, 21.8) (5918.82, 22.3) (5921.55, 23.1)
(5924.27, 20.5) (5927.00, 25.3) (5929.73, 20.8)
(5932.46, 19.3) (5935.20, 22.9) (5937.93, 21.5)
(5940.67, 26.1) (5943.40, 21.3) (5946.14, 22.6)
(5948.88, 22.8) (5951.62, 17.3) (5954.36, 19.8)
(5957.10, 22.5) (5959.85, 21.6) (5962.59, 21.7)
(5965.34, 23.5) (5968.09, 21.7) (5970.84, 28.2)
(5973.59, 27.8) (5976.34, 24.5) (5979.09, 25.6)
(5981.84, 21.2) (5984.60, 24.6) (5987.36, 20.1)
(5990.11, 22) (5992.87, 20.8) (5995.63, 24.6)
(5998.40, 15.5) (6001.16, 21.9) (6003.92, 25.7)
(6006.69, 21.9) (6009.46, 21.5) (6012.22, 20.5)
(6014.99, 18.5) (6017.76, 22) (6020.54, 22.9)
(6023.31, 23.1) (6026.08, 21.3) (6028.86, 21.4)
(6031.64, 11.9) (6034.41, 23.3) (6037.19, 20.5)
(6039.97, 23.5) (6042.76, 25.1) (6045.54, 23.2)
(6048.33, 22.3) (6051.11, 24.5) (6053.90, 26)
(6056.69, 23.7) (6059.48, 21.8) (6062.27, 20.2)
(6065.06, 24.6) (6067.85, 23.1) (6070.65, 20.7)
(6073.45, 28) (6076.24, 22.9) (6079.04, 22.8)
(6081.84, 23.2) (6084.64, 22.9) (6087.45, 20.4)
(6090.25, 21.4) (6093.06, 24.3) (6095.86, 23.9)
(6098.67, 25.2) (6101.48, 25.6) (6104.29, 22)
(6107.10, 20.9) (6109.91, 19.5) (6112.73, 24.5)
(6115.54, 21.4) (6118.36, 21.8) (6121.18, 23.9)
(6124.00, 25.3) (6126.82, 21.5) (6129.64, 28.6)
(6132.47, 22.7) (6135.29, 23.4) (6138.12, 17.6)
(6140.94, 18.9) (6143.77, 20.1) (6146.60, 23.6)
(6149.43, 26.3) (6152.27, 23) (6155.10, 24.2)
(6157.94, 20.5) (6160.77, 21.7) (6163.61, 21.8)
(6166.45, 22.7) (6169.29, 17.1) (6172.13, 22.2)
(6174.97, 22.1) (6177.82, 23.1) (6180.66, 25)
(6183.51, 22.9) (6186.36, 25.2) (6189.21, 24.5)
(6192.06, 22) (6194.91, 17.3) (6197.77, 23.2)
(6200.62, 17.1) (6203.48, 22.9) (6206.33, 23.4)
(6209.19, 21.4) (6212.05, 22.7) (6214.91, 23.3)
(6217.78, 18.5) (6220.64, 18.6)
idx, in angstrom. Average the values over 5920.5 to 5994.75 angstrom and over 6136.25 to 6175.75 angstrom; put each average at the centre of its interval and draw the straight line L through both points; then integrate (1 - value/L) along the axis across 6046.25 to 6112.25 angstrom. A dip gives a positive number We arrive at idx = -3.3 angstrom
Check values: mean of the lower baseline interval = 22.6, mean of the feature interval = 23.1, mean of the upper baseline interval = 21.6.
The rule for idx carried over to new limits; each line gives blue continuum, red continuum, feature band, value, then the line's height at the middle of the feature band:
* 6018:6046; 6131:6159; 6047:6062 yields -1.20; 21.7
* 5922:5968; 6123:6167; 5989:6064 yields 1.05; 22.2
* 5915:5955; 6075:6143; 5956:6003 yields -1.65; 22.1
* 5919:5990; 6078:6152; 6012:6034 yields 2.30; 22.7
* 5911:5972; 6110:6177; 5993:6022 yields 1.00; 22.2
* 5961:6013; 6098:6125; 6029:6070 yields 0.94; 22.9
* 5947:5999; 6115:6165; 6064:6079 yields -0.79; 22.6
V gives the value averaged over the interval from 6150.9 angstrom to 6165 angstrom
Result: 22.2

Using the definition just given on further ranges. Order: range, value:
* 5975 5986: 24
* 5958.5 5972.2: 23.3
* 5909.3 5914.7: 21.6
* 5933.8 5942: 23.5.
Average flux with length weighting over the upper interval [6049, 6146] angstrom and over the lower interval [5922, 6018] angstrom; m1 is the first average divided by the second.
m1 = 1.0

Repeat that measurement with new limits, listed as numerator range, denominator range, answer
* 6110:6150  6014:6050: 1.05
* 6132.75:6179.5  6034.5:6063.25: 0.94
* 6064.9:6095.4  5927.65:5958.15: 1.07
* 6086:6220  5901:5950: 1.01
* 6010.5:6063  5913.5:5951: 0.98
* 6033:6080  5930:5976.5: 1.03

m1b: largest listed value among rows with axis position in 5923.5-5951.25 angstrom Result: 26.1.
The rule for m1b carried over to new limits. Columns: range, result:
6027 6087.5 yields 28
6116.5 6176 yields 28.6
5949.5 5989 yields 28.2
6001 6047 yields 25.7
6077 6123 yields 25.6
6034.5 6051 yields 25.1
